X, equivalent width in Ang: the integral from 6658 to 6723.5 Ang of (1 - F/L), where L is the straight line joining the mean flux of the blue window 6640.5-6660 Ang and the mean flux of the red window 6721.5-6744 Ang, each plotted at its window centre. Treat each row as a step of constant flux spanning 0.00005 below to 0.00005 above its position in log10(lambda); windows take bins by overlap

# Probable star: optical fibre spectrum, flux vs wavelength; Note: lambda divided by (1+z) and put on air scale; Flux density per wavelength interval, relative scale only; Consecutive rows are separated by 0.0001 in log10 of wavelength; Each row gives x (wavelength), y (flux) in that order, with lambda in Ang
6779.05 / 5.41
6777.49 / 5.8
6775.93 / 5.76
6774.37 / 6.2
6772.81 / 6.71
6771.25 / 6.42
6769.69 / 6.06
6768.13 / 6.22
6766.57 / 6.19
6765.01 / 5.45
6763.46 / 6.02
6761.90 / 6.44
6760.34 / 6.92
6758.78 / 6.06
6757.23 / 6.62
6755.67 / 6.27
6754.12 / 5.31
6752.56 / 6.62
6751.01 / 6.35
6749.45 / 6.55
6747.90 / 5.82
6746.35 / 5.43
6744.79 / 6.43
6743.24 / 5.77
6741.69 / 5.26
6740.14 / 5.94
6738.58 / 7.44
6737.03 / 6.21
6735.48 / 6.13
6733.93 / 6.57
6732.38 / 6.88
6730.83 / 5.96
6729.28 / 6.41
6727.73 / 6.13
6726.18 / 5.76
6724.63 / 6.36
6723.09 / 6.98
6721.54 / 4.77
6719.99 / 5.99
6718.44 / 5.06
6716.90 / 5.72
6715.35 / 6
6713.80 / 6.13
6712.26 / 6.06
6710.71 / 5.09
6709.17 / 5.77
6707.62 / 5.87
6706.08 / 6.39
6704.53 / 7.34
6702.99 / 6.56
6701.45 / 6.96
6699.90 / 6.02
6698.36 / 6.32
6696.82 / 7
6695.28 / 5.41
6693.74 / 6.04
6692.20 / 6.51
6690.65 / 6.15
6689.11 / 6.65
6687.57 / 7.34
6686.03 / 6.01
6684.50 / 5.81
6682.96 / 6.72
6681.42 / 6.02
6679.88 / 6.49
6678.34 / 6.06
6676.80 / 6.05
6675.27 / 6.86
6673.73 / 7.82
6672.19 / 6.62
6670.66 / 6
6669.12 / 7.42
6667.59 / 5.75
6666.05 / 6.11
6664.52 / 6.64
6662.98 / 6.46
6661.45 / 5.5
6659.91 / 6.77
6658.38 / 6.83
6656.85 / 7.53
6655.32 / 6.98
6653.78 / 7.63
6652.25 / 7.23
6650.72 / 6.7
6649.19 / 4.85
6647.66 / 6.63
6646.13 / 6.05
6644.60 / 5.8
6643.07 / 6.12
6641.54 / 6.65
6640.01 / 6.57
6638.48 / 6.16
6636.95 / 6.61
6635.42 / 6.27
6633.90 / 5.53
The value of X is 1.4 Ang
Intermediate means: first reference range 6.59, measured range 6.27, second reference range 6.22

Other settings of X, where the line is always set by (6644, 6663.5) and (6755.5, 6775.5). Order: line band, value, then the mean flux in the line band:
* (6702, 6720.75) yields 1.1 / 6.01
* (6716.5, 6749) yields 1.5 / 6.06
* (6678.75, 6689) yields 0.1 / 6.4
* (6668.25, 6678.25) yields -0.4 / 6.74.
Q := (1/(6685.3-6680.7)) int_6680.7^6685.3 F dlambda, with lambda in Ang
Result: 6.19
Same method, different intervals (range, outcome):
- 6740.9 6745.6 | 5.82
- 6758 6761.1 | 6.49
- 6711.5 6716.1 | 6.07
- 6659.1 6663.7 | 6.25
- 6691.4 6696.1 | 5.99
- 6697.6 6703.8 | 6.47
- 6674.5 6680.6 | 6.37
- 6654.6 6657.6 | 7.26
